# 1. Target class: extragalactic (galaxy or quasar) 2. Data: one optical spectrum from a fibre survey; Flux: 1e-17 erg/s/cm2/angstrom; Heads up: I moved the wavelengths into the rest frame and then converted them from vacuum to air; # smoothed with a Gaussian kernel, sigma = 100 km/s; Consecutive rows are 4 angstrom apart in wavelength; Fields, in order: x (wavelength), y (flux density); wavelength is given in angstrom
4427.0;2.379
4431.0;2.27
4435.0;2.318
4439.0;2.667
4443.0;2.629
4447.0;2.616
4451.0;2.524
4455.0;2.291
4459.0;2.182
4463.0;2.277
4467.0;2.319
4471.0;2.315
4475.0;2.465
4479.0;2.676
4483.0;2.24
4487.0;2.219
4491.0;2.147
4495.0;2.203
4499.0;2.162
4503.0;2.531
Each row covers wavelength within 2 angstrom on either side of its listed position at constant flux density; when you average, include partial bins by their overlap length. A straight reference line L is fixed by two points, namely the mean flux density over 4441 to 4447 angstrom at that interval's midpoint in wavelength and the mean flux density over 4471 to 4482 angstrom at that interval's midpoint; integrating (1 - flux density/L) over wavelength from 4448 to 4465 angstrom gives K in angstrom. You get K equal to 1.6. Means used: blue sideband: 2.62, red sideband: 2.49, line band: 2.34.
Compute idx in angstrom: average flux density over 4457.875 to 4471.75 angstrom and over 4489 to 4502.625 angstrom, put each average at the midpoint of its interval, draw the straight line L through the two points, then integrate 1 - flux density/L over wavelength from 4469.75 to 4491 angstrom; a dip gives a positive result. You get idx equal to -1.1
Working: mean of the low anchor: 2.28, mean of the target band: 2.36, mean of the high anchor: 2.21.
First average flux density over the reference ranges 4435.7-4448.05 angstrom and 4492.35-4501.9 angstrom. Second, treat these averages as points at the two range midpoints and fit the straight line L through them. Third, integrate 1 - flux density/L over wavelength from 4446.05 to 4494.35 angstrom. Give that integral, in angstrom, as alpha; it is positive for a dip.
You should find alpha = 1.1 angstrom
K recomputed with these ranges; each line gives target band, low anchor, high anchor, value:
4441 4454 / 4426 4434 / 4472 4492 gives -1.32 angstrom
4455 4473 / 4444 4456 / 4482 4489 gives 0.90 angstrom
